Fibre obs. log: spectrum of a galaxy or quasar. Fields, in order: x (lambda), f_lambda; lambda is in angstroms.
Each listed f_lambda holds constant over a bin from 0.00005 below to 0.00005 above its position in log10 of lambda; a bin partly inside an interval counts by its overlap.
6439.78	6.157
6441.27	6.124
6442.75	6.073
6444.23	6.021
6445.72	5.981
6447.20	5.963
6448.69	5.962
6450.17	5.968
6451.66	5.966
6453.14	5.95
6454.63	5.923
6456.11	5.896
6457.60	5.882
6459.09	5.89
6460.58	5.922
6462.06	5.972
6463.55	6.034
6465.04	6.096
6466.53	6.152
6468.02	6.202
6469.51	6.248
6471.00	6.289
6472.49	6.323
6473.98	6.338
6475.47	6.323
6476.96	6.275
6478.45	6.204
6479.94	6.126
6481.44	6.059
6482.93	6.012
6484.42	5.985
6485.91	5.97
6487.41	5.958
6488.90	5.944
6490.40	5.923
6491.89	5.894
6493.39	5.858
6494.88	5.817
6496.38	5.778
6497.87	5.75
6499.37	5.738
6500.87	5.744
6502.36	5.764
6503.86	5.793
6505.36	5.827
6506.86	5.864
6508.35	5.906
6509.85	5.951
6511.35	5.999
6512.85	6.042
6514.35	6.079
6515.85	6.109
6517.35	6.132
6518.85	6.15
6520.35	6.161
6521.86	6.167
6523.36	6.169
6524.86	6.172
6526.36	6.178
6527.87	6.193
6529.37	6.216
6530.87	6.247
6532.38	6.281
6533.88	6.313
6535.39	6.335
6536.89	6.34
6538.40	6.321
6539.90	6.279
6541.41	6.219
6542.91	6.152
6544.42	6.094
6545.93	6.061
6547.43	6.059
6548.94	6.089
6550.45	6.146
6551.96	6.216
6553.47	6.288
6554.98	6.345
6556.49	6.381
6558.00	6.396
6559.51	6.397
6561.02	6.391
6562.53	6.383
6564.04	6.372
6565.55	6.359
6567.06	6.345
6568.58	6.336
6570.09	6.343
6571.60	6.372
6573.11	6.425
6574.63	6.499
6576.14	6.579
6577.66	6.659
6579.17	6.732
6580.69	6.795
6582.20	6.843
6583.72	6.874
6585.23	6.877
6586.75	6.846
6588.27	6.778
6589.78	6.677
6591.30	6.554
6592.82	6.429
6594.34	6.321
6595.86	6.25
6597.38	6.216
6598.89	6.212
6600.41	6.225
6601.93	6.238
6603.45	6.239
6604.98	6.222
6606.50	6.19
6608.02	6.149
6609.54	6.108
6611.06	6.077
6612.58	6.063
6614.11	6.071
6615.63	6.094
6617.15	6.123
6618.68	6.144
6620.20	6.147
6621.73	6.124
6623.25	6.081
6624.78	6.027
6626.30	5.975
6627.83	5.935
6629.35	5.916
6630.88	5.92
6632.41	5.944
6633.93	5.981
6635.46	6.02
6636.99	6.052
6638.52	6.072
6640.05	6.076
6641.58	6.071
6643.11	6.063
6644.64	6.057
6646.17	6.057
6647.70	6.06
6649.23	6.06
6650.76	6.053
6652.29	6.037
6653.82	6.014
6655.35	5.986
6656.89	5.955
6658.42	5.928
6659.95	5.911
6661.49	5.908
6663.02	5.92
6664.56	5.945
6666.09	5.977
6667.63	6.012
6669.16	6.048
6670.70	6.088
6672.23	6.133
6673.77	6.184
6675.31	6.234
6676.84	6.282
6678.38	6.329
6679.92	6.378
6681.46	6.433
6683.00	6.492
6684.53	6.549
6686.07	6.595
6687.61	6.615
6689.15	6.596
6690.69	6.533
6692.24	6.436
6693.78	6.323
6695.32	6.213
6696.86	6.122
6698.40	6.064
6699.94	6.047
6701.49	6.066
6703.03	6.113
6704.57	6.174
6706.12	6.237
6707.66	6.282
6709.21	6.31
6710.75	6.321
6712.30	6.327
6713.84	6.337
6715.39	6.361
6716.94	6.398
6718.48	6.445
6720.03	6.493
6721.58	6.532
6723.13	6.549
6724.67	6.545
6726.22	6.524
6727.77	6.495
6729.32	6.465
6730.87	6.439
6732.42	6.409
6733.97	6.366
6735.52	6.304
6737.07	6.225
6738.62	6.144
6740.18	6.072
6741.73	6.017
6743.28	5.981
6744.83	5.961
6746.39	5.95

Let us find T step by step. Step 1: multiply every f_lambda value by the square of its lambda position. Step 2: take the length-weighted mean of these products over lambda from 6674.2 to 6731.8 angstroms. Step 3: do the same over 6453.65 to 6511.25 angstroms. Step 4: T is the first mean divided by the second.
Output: 1.1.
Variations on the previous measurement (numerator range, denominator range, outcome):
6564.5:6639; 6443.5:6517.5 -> 1.09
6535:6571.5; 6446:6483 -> 1.06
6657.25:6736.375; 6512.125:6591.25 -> 1.03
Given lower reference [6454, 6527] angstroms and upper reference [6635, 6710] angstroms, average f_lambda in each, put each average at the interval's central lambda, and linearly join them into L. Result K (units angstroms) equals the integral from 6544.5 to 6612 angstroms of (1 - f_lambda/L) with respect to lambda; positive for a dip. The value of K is -3.3 angstroms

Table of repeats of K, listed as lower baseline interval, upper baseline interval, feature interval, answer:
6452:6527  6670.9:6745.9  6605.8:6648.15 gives 1.0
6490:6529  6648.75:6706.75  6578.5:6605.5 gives -2.0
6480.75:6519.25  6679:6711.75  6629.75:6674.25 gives 1.6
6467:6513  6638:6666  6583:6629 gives -2.0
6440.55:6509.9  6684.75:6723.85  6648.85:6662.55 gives 0.6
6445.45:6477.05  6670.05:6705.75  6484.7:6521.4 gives 1.1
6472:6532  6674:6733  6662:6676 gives 0.6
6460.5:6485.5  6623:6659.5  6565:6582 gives -1.2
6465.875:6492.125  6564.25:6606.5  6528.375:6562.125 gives 0.5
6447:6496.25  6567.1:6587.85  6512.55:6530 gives 0.4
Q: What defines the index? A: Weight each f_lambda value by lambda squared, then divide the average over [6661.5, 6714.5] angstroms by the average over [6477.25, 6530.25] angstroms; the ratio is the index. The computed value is 1.1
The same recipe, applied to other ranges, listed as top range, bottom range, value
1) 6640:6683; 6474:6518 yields 1.07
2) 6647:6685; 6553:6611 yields 0.97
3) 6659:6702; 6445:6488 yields 1.10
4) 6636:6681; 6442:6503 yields 1.07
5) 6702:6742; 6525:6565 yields 1.07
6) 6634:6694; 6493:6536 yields 1.07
